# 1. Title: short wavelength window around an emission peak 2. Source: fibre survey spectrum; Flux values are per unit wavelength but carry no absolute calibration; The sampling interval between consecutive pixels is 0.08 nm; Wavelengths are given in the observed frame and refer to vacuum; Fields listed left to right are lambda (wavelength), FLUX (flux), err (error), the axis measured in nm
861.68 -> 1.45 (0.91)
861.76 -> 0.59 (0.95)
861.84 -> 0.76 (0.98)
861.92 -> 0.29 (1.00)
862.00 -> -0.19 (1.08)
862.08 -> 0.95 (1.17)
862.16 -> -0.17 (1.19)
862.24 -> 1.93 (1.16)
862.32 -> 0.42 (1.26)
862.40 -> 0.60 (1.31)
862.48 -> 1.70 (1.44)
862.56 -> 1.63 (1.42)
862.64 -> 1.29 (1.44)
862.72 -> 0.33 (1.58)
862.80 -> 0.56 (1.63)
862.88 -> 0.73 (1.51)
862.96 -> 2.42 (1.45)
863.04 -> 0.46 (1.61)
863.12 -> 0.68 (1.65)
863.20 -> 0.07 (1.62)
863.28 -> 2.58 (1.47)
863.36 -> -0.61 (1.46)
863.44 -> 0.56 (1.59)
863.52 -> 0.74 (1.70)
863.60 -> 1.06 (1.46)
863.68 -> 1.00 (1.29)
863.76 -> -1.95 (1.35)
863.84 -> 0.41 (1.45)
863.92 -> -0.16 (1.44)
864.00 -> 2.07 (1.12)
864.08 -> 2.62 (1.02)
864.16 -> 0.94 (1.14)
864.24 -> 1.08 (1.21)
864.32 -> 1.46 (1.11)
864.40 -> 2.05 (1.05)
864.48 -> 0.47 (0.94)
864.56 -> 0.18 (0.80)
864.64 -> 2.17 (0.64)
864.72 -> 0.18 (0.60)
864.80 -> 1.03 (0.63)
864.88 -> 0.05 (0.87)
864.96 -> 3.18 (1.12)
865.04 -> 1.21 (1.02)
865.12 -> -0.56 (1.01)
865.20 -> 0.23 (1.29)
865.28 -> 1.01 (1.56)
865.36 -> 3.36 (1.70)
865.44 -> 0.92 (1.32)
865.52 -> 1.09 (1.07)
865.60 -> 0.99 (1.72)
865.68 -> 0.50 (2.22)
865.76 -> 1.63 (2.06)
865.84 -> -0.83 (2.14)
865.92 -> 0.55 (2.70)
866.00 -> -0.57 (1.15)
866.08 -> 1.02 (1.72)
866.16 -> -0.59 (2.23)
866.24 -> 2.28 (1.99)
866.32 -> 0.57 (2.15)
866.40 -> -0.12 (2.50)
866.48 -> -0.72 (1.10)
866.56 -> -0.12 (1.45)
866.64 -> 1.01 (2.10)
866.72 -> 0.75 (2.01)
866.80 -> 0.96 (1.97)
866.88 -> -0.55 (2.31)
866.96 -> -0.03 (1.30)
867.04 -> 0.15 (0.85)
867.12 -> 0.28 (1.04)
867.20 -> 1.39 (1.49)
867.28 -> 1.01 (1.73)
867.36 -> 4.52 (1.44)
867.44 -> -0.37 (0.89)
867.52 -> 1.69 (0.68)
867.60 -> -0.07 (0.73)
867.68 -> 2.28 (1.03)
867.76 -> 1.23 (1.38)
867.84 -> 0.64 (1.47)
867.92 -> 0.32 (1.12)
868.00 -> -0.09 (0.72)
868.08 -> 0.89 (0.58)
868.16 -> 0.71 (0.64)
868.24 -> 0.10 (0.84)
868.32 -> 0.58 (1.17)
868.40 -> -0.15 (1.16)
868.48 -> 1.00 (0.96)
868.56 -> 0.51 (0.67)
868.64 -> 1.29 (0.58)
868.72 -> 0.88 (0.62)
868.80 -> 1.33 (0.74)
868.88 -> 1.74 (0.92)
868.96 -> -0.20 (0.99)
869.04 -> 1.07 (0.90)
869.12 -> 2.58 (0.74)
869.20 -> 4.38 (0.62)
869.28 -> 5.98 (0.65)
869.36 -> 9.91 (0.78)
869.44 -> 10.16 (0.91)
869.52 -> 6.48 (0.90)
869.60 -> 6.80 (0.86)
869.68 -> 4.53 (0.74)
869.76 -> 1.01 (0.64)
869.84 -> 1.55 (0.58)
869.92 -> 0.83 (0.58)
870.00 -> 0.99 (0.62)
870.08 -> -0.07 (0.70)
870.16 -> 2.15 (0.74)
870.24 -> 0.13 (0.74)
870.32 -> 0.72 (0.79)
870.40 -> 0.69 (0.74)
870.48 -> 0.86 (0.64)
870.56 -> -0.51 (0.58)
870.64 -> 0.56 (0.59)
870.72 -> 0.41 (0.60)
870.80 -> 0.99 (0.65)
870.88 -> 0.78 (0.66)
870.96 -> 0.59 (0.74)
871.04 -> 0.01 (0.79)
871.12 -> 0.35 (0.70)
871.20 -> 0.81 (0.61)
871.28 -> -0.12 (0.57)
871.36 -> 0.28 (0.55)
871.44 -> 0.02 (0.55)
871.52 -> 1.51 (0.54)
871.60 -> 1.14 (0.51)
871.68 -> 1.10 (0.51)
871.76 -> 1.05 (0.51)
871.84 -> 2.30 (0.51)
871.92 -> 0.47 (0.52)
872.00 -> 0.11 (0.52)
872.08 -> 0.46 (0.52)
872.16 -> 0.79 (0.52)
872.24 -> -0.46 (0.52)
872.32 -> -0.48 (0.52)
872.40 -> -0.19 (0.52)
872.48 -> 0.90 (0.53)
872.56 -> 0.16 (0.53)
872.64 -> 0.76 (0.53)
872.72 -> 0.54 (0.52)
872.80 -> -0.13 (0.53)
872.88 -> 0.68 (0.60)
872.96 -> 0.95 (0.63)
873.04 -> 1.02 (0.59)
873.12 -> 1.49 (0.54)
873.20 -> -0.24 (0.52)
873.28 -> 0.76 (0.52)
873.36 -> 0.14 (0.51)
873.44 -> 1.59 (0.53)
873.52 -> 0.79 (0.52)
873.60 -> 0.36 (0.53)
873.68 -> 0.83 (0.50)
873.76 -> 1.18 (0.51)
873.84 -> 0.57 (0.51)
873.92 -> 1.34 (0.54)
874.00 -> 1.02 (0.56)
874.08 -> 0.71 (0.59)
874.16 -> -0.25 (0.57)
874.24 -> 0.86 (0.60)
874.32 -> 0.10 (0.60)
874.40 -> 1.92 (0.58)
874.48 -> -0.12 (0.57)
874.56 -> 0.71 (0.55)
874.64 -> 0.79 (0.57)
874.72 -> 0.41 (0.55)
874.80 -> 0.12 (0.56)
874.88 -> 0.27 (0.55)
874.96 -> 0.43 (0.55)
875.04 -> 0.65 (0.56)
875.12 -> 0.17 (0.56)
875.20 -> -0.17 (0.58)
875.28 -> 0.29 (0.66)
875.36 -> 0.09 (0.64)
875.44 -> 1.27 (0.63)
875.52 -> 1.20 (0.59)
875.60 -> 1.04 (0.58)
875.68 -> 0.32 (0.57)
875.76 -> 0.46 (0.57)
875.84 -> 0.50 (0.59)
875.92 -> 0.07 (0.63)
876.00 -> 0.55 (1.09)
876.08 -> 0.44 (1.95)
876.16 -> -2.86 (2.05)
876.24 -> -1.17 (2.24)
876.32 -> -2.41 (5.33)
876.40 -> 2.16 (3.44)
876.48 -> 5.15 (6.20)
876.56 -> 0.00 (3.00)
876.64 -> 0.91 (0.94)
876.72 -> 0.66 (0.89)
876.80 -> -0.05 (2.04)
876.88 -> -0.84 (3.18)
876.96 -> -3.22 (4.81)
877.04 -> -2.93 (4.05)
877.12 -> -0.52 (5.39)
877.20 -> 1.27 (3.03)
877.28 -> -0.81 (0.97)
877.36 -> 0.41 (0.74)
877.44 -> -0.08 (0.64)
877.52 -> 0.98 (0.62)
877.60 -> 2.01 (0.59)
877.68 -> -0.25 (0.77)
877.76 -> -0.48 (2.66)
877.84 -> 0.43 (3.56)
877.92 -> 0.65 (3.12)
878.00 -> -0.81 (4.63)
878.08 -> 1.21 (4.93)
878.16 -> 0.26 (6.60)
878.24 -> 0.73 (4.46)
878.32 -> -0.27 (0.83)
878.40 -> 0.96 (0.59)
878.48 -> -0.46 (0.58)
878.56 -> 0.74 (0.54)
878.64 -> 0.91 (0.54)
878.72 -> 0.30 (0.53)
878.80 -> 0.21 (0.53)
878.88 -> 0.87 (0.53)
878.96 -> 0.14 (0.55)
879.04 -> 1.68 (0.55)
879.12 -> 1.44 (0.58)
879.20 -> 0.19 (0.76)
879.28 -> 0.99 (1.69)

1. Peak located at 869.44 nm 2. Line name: [O III]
